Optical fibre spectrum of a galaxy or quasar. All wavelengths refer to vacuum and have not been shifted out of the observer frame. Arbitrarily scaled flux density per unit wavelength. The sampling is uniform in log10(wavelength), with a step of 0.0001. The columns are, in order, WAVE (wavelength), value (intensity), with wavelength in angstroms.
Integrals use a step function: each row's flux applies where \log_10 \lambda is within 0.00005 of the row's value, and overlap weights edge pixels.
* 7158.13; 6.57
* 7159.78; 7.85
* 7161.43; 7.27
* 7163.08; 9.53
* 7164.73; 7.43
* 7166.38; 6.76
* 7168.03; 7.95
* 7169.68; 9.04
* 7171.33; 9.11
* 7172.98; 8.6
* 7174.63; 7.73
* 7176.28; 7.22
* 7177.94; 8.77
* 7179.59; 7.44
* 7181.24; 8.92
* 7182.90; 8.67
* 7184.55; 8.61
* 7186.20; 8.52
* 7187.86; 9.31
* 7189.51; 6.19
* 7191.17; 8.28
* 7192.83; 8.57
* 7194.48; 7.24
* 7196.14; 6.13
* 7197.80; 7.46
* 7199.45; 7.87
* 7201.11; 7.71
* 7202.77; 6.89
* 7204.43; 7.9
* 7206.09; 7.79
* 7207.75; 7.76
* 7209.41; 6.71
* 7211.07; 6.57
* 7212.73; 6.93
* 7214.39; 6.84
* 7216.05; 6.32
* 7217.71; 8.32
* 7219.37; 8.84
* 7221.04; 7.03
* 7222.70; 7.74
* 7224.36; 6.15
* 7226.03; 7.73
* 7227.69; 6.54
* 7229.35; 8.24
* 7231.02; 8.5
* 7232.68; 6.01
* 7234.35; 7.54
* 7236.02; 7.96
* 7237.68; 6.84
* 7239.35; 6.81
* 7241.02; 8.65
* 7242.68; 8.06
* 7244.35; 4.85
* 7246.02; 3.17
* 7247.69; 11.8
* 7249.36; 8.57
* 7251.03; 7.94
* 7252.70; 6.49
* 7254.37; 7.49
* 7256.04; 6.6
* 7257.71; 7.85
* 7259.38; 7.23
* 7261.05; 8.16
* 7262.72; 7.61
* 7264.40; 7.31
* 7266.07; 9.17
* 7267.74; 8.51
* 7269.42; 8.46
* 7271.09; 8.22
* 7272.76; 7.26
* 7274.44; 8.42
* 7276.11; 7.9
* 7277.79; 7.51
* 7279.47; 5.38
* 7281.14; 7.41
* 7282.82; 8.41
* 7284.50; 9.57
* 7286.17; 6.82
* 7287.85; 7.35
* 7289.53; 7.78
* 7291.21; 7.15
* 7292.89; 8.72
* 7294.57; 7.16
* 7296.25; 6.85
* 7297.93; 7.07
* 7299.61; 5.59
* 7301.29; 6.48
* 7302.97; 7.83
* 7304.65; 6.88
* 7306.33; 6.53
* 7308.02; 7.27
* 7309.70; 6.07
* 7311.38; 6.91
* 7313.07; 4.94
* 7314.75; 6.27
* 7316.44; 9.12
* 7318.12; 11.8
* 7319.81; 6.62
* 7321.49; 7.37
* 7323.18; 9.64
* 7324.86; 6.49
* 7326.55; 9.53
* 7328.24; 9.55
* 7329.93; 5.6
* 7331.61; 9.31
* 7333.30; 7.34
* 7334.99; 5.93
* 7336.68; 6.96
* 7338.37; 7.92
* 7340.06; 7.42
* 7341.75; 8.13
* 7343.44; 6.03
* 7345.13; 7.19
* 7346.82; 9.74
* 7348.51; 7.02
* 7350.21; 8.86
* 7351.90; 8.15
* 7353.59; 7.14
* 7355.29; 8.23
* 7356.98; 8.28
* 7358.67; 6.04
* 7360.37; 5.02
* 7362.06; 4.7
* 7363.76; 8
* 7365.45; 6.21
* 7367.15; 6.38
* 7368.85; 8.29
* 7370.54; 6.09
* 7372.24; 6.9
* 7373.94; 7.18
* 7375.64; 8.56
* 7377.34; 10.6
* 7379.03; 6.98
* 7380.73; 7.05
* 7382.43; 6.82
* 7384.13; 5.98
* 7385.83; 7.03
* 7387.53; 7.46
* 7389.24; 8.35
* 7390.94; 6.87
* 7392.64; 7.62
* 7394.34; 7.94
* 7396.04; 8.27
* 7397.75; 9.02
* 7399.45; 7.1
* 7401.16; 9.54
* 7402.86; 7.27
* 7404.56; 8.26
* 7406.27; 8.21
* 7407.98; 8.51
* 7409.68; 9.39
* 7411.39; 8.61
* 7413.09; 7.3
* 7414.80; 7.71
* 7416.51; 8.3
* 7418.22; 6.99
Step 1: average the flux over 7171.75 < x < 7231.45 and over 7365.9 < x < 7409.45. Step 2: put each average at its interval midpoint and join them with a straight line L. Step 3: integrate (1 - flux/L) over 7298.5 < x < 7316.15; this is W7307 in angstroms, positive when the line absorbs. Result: 2.6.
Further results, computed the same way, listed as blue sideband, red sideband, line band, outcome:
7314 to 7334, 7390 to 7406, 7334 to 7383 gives 4.9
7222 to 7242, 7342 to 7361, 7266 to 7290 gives -1.3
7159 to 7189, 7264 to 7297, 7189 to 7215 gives 2.6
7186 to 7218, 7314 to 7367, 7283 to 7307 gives 0.7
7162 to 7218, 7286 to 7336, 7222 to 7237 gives 0.6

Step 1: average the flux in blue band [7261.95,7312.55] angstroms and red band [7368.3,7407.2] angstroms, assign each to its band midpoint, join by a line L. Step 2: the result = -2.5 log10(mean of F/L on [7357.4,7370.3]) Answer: 0.19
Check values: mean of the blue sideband 7.44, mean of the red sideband 7.71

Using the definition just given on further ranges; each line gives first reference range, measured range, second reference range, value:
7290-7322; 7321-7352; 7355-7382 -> -0.091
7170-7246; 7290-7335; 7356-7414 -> 0.015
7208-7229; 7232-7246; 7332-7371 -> 0.049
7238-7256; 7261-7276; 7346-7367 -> -0.112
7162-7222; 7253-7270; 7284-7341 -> -0.026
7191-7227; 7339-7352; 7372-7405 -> -0.019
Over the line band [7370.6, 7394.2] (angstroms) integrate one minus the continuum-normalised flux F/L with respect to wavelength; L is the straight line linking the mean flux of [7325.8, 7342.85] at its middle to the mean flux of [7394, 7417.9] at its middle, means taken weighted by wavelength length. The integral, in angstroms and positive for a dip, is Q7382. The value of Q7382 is 1.8 angstroms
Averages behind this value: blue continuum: 7.73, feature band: 7.46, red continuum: 8.22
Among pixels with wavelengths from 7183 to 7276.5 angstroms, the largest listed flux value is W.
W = 11.8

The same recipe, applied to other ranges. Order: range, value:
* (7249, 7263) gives 8.57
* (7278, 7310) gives 9.57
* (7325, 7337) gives 9.55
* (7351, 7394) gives 10.6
